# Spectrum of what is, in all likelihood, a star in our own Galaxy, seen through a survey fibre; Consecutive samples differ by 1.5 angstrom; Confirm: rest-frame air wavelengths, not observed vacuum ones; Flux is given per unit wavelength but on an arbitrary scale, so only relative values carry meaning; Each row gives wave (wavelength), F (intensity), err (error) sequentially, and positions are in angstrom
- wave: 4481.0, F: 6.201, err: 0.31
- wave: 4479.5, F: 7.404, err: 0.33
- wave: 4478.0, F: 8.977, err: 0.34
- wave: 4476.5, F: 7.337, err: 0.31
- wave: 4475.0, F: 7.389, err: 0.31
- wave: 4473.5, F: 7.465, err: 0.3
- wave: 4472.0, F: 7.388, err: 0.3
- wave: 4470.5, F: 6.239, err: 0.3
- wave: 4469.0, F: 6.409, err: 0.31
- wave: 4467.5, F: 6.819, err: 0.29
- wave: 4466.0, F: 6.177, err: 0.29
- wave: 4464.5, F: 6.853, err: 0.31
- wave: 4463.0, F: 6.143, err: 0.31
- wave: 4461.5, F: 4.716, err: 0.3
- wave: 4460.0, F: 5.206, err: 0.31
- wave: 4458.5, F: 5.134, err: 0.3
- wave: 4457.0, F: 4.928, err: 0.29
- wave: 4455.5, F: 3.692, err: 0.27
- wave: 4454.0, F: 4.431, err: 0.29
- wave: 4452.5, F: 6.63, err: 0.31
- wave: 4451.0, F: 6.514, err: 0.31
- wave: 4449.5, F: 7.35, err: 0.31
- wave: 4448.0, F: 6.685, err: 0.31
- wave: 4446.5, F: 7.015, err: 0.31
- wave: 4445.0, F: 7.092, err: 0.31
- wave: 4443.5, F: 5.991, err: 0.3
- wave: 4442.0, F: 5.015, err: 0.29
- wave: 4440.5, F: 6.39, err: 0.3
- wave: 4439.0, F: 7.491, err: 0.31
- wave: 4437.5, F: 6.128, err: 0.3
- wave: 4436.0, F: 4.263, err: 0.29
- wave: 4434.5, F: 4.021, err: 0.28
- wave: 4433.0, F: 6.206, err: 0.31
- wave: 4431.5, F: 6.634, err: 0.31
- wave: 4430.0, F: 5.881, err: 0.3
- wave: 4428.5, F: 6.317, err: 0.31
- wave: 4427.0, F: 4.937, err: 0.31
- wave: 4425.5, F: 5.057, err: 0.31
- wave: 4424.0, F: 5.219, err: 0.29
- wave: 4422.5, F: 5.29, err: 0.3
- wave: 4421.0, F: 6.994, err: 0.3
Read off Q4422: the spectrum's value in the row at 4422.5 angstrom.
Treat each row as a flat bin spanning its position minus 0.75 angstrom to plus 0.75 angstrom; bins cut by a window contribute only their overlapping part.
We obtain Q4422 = 5.29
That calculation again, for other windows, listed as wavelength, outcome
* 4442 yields 5.015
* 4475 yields 7.389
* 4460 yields 5.206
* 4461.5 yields 4.716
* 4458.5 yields 5.134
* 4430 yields 5.881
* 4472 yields 7.388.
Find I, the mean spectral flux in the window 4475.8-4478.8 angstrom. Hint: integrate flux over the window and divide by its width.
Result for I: 8.16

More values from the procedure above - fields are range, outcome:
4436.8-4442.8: 6.25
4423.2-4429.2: 5.37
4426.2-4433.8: 5.98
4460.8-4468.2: 6.15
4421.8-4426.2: 5.19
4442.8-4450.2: 6.83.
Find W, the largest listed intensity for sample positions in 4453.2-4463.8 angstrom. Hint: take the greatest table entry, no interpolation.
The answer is 6.143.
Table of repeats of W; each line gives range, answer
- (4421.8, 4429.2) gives 6.317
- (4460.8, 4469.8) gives 6.853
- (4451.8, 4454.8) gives 6.63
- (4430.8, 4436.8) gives 6.634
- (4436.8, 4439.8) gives 7.491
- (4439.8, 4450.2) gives 7.35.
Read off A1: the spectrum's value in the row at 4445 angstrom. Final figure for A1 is 7.092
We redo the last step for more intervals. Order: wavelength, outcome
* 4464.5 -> 6.853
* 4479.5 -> 7.404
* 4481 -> 6.201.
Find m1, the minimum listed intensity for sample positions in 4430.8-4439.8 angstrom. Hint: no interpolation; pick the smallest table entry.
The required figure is 4.021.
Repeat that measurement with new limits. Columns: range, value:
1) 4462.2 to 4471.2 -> 6.143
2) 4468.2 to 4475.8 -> 6.239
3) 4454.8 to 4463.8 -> 3.692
